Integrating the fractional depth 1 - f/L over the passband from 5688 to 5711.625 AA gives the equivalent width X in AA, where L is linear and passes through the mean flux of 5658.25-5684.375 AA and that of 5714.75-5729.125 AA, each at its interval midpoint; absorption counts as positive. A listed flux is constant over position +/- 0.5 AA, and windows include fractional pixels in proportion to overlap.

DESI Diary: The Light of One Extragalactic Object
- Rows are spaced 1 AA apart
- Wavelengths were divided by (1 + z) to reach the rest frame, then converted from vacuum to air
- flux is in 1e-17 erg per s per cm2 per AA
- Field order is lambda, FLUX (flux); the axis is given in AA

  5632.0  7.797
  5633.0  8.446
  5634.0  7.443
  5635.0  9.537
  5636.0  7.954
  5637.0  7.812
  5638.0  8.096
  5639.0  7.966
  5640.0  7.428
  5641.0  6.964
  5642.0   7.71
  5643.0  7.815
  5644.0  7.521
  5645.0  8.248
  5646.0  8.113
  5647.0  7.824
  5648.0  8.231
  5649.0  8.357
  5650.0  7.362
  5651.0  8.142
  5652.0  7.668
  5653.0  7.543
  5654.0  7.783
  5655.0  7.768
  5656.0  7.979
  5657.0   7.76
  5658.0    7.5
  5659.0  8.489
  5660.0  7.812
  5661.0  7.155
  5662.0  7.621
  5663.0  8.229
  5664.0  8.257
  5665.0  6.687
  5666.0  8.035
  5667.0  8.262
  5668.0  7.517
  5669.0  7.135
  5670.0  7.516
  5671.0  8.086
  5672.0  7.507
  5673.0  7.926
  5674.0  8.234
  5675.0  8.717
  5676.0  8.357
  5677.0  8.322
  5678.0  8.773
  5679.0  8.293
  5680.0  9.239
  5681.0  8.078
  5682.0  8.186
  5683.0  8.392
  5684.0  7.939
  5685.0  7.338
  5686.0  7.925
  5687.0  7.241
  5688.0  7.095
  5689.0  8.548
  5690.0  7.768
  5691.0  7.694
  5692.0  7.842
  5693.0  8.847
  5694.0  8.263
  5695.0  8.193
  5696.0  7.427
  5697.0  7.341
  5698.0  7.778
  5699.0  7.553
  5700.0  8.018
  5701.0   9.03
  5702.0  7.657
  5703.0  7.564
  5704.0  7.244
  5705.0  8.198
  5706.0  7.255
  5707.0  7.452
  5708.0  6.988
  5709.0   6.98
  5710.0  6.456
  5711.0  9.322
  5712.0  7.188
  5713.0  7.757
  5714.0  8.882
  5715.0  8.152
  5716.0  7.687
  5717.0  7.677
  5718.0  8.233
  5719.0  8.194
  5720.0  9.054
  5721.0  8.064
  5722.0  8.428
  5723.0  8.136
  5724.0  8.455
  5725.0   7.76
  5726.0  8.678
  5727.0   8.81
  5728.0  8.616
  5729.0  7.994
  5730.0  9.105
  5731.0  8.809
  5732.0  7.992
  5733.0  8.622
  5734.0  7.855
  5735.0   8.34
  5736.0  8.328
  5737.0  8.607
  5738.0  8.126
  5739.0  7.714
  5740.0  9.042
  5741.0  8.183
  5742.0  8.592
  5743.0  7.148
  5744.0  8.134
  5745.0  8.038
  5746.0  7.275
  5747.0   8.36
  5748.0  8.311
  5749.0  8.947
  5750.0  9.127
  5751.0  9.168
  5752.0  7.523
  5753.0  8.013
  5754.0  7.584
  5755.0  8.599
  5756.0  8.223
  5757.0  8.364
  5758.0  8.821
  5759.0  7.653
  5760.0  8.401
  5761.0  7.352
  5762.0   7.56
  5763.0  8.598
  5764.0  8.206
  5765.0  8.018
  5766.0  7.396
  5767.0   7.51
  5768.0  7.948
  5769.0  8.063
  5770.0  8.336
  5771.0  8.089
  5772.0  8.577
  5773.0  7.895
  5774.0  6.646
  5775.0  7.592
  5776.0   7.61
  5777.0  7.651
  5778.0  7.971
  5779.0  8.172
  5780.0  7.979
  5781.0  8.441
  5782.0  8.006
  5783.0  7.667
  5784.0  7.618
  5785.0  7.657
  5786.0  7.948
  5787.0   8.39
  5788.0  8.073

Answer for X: 1.1 AA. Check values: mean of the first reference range 8.02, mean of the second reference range 8.27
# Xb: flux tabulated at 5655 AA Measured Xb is 7.768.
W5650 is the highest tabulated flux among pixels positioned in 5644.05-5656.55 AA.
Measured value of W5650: 8.357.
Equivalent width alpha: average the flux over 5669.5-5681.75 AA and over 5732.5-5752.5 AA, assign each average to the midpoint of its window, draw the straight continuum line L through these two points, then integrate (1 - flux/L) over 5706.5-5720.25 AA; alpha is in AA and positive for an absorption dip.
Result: 0.71 AA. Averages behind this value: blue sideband 8.25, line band 7.84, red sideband 8.27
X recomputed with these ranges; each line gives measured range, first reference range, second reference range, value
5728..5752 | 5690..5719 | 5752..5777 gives -1.3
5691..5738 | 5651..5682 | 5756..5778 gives -0.7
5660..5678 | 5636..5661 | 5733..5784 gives 0.0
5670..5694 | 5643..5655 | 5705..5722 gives -0.7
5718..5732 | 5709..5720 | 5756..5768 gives -0.8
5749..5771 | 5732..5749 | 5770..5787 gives -0.3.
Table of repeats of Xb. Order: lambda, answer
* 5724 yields 8.455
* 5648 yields 8.231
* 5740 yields 9.042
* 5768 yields 7.948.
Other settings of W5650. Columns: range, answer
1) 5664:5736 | 9.322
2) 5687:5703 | 9.03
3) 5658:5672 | 8.489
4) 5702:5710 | 8.198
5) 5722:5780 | 9.168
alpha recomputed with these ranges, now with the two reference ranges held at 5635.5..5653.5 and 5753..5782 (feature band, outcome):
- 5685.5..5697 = 0.0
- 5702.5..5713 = 0.6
